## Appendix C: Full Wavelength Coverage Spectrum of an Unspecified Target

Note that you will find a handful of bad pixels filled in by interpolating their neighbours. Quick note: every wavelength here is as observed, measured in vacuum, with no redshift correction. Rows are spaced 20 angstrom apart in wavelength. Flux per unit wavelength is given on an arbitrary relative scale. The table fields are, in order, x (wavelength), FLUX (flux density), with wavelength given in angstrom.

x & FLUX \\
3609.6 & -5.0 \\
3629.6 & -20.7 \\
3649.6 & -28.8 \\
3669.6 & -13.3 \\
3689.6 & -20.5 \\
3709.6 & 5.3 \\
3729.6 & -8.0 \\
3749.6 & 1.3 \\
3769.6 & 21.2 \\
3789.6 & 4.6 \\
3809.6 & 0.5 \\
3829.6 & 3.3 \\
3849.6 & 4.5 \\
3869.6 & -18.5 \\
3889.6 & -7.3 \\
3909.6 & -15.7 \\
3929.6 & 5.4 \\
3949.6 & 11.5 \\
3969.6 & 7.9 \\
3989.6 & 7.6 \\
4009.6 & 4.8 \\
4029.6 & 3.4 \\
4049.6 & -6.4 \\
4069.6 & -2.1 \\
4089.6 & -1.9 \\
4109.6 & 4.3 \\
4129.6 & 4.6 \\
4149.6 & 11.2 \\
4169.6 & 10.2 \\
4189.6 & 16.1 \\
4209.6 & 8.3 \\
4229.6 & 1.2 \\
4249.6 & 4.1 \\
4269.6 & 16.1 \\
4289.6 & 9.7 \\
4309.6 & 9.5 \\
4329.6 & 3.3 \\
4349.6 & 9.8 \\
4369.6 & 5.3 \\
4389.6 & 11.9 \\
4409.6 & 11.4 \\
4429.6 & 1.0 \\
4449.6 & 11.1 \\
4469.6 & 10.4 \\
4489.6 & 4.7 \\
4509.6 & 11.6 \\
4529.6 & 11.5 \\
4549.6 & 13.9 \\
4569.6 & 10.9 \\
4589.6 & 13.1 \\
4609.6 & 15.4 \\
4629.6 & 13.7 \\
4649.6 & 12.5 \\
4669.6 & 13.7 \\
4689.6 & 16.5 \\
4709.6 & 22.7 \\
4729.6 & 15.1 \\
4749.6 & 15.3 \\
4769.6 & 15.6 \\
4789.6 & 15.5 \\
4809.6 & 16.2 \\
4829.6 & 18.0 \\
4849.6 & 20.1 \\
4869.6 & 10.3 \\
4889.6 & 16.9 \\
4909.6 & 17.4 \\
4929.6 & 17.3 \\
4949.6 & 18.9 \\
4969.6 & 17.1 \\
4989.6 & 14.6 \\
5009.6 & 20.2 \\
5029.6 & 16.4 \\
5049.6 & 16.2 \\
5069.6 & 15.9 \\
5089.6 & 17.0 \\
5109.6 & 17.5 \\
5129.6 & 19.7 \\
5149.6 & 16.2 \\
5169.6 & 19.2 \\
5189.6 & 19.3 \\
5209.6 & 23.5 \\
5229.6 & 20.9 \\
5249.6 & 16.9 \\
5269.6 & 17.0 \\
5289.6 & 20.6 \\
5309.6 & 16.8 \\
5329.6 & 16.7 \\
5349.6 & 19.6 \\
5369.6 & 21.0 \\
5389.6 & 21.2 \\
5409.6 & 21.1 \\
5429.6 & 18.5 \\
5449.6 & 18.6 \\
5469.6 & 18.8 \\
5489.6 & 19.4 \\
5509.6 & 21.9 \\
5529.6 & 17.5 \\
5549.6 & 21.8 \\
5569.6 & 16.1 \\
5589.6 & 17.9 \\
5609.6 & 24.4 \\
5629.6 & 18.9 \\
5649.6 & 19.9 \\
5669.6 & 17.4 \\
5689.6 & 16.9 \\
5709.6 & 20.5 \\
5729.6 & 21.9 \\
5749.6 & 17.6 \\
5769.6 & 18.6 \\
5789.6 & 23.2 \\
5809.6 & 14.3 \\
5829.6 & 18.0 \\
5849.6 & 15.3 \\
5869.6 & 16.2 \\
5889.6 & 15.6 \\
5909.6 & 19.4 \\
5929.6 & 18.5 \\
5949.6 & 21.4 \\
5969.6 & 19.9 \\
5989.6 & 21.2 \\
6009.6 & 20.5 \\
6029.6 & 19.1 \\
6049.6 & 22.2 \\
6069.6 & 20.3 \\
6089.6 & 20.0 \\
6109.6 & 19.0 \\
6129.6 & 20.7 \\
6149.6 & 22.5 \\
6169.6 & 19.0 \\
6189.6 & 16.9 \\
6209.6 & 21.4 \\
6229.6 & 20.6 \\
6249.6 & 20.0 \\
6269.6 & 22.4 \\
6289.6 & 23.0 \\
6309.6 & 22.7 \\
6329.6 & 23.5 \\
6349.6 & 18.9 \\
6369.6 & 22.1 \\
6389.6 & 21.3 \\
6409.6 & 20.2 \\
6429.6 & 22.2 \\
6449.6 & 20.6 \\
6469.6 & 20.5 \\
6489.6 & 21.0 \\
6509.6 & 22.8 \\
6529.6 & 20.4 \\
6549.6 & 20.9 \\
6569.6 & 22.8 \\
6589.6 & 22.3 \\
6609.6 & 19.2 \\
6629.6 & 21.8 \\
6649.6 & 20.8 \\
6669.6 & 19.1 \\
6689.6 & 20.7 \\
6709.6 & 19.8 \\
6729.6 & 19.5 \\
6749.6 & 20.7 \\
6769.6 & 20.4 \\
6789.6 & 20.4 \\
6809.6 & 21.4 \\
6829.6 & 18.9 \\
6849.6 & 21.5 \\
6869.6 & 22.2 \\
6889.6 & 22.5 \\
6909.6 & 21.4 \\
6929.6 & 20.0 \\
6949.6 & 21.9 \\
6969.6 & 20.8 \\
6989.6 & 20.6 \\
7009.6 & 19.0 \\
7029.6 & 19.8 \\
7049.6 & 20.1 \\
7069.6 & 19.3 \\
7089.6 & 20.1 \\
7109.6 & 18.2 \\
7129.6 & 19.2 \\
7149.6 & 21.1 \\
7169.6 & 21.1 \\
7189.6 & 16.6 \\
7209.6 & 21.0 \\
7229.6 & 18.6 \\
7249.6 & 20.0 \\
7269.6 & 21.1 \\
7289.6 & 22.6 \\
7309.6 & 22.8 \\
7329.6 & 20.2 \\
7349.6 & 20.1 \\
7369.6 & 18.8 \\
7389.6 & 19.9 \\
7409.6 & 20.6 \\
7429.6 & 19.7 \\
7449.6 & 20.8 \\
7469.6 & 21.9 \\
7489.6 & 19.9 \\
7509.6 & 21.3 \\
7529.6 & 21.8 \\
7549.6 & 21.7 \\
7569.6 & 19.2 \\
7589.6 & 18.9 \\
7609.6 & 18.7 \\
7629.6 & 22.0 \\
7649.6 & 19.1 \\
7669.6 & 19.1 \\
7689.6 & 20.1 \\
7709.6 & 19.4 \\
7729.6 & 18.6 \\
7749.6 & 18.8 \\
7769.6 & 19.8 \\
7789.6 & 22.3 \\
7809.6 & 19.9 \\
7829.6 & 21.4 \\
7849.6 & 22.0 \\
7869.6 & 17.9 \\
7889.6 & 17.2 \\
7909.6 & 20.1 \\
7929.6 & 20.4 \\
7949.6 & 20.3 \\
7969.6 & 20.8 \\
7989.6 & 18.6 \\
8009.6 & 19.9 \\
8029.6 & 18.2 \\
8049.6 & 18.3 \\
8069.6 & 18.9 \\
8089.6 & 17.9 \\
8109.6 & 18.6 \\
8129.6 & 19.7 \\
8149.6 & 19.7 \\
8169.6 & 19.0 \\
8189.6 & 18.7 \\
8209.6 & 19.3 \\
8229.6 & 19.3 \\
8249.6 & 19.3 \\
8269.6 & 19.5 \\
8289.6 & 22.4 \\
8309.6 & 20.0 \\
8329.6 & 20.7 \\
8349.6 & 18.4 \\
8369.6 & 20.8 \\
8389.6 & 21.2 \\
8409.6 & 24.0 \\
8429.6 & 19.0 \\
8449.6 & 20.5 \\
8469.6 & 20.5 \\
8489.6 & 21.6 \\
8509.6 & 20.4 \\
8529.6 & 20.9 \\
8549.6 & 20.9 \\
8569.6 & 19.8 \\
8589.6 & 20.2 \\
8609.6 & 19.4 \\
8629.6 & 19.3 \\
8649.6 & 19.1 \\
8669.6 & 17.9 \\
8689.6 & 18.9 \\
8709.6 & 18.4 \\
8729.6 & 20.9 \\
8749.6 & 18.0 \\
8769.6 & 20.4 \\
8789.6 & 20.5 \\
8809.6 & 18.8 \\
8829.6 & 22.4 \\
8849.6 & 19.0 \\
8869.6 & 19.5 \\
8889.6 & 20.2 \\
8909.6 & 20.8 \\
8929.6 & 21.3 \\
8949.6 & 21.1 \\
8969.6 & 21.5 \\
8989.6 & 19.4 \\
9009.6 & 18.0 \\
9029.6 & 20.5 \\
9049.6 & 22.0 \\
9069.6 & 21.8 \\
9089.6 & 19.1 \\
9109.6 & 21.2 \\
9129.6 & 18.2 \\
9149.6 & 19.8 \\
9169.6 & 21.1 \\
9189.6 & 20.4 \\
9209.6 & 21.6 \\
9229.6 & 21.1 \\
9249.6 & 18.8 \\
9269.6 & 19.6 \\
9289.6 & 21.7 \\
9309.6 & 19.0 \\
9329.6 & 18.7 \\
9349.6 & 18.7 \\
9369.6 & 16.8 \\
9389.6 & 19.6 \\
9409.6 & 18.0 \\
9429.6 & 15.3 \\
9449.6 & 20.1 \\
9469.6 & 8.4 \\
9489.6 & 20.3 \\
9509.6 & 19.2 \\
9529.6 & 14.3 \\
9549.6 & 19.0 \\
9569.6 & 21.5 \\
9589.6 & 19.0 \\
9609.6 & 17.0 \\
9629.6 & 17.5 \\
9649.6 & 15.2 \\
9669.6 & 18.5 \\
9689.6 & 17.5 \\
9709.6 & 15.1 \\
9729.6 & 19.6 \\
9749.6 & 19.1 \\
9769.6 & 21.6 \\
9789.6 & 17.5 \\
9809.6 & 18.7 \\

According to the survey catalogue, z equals 0.13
